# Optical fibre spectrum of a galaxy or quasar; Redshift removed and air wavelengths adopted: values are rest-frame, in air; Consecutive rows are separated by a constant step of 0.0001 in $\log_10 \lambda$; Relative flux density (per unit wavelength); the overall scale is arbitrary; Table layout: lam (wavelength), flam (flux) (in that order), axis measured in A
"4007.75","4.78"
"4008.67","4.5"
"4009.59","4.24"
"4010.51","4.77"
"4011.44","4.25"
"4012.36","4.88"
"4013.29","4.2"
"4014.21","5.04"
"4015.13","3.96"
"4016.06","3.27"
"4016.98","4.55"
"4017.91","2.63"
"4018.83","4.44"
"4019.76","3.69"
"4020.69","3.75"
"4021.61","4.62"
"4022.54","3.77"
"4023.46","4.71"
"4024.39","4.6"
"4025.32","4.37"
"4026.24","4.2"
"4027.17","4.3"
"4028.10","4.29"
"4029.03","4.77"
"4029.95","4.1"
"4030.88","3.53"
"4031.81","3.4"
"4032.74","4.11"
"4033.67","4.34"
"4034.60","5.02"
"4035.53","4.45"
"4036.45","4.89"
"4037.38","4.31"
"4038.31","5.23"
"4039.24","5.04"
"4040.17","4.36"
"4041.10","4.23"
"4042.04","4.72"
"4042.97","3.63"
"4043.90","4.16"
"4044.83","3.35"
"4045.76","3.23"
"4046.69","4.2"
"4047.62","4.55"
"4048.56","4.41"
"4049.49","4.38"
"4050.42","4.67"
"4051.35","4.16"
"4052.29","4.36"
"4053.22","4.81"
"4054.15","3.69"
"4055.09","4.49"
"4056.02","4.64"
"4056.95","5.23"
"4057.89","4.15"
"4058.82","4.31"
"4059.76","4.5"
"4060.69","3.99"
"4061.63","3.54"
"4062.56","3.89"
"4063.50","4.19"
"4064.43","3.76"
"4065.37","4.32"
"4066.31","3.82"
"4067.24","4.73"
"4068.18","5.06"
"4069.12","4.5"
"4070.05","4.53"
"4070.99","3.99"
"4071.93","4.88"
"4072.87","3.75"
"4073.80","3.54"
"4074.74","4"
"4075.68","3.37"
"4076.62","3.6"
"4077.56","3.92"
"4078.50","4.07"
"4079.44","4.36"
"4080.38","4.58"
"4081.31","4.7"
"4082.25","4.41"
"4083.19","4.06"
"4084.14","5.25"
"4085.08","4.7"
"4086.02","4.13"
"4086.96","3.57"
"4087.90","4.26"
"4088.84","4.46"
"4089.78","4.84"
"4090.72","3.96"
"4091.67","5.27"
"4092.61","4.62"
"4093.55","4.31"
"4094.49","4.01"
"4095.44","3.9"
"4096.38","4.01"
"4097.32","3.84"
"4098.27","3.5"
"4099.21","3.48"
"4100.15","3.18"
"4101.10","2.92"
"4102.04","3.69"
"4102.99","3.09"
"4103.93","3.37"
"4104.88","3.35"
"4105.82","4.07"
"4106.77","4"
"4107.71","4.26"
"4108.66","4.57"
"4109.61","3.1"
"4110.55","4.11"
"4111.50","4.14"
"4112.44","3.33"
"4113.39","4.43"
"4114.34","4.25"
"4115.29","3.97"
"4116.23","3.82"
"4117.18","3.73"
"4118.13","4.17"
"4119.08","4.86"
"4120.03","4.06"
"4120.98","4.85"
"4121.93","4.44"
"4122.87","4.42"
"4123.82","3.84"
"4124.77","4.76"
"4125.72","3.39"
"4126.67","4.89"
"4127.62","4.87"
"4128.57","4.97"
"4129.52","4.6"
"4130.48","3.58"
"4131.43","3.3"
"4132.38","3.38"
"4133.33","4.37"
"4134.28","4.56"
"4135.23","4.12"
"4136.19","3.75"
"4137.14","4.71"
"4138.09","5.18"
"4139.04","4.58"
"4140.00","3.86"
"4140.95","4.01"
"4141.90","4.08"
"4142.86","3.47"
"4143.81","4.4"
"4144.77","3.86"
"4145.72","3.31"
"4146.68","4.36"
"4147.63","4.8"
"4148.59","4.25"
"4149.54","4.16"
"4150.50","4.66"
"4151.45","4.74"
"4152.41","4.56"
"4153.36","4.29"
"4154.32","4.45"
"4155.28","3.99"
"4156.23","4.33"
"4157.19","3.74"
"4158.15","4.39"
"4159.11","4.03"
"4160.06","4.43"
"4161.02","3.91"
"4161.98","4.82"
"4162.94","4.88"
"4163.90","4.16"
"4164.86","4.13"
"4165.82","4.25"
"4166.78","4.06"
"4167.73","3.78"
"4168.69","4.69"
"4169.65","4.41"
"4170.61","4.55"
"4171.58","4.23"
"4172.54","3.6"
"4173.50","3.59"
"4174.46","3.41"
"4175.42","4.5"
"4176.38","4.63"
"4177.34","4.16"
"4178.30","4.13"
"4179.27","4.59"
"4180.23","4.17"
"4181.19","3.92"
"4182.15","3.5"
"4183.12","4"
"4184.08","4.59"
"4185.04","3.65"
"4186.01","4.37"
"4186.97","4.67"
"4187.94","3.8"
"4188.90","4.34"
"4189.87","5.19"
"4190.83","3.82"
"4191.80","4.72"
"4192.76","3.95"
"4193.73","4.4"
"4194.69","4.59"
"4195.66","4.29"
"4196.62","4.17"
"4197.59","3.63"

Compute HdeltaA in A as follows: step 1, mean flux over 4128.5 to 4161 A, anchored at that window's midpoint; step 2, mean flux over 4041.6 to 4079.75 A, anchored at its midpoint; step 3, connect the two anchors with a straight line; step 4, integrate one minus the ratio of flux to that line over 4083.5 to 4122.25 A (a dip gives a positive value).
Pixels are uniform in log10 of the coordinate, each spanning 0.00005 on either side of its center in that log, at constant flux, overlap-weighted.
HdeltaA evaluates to 1.4 A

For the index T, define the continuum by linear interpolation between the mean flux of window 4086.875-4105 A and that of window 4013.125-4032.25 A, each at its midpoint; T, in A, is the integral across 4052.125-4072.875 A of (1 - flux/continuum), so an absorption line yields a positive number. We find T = -1.7 A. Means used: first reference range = 4.1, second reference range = 3.9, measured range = 4.32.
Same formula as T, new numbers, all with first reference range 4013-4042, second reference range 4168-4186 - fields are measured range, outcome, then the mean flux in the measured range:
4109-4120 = 0.5 A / 4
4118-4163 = -1.2 A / 4.27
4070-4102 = 0.8 A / 4.11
